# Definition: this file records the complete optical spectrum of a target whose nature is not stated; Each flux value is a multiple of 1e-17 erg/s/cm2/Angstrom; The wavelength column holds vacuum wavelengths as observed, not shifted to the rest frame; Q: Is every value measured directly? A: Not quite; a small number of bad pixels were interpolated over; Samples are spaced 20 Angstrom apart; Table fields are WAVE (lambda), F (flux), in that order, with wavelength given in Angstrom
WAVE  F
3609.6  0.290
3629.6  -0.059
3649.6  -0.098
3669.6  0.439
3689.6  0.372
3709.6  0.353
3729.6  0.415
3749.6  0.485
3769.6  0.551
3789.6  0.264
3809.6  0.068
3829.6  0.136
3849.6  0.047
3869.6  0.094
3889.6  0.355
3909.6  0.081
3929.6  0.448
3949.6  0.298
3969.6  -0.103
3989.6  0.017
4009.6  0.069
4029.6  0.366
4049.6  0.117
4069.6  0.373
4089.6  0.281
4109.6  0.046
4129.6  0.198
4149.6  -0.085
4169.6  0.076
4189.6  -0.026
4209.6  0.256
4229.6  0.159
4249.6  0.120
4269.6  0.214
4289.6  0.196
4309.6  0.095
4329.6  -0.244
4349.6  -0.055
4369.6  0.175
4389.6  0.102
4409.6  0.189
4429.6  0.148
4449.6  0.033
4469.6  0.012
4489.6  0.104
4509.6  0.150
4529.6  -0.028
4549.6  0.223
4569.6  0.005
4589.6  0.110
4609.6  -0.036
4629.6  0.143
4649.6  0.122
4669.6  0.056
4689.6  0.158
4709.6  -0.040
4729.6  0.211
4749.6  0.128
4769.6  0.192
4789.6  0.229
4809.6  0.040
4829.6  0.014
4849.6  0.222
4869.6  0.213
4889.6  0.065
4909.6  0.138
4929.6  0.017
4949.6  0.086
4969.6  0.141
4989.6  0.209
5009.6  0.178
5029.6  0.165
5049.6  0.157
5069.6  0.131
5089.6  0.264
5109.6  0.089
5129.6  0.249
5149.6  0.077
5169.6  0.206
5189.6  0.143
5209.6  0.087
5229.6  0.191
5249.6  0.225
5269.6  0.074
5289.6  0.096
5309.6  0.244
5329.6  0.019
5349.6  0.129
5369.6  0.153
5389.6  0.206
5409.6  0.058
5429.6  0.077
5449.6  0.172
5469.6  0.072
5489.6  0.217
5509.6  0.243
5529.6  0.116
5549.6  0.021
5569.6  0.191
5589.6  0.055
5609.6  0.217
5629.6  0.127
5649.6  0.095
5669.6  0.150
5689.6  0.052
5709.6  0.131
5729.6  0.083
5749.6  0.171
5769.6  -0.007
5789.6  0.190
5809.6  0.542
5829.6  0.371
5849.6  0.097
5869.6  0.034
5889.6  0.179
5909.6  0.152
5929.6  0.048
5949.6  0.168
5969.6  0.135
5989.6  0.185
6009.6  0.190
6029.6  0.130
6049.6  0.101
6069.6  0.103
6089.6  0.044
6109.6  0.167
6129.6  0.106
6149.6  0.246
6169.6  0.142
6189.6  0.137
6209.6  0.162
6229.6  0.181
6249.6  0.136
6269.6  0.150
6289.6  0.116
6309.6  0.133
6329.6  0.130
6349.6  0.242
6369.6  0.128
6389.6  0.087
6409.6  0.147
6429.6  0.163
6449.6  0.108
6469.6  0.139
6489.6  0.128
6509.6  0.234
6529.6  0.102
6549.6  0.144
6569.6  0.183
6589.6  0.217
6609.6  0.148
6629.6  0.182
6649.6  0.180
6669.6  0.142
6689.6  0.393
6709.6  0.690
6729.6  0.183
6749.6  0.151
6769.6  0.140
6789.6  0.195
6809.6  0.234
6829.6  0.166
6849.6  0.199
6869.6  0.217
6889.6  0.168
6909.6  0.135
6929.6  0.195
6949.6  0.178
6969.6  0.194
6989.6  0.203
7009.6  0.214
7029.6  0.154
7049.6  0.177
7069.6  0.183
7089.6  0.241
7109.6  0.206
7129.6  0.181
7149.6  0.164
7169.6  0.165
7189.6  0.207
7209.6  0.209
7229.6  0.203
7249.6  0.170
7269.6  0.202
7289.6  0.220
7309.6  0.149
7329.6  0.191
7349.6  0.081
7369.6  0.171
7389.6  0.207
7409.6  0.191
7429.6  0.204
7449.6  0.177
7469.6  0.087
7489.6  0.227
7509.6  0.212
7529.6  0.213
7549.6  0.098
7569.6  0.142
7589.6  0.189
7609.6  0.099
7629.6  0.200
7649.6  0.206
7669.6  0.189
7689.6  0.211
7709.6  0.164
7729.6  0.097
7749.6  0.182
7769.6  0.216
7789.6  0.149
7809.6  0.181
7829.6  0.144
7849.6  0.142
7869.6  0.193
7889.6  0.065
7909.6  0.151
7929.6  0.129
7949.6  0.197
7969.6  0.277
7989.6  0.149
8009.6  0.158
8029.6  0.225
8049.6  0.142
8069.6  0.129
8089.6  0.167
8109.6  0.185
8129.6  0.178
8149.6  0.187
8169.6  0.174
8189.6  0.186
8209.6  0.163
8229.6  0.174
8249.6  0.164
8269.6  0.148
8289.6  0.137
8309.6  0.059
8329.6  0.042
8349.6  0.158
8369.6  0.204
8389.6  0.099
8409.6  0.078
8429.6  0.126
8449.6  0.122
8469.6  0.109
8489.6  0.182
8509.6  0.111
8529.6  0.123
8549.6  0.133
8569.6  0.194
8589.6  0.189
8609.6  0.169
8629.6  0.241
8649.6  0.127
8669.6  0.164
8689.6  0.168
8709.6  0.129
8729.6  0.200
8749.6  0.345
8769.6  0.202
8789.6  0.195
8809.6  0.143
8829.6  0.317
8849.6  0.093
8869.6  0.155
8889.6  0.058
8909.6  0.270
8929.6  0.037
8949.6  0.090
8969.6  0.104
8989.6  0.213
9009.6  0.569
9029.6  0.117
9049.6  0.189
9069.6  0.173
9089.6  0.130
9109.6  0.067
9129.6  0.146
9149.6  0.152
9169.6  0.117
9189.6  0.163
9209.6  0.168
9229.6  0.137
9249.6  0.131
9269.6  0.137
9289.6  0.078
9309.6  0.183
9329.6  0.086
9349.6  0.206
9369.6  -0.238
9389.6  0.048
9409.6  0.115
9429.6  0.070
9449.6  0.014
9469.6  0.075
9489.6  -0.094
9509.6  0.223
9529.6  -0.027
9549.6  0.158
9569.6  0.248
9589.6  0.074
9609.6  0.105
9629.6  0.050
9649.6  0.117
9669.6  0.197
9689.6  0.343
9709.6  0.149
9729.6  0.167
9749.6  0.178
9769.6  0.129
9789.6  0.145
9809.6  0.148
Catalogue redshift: 0.80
